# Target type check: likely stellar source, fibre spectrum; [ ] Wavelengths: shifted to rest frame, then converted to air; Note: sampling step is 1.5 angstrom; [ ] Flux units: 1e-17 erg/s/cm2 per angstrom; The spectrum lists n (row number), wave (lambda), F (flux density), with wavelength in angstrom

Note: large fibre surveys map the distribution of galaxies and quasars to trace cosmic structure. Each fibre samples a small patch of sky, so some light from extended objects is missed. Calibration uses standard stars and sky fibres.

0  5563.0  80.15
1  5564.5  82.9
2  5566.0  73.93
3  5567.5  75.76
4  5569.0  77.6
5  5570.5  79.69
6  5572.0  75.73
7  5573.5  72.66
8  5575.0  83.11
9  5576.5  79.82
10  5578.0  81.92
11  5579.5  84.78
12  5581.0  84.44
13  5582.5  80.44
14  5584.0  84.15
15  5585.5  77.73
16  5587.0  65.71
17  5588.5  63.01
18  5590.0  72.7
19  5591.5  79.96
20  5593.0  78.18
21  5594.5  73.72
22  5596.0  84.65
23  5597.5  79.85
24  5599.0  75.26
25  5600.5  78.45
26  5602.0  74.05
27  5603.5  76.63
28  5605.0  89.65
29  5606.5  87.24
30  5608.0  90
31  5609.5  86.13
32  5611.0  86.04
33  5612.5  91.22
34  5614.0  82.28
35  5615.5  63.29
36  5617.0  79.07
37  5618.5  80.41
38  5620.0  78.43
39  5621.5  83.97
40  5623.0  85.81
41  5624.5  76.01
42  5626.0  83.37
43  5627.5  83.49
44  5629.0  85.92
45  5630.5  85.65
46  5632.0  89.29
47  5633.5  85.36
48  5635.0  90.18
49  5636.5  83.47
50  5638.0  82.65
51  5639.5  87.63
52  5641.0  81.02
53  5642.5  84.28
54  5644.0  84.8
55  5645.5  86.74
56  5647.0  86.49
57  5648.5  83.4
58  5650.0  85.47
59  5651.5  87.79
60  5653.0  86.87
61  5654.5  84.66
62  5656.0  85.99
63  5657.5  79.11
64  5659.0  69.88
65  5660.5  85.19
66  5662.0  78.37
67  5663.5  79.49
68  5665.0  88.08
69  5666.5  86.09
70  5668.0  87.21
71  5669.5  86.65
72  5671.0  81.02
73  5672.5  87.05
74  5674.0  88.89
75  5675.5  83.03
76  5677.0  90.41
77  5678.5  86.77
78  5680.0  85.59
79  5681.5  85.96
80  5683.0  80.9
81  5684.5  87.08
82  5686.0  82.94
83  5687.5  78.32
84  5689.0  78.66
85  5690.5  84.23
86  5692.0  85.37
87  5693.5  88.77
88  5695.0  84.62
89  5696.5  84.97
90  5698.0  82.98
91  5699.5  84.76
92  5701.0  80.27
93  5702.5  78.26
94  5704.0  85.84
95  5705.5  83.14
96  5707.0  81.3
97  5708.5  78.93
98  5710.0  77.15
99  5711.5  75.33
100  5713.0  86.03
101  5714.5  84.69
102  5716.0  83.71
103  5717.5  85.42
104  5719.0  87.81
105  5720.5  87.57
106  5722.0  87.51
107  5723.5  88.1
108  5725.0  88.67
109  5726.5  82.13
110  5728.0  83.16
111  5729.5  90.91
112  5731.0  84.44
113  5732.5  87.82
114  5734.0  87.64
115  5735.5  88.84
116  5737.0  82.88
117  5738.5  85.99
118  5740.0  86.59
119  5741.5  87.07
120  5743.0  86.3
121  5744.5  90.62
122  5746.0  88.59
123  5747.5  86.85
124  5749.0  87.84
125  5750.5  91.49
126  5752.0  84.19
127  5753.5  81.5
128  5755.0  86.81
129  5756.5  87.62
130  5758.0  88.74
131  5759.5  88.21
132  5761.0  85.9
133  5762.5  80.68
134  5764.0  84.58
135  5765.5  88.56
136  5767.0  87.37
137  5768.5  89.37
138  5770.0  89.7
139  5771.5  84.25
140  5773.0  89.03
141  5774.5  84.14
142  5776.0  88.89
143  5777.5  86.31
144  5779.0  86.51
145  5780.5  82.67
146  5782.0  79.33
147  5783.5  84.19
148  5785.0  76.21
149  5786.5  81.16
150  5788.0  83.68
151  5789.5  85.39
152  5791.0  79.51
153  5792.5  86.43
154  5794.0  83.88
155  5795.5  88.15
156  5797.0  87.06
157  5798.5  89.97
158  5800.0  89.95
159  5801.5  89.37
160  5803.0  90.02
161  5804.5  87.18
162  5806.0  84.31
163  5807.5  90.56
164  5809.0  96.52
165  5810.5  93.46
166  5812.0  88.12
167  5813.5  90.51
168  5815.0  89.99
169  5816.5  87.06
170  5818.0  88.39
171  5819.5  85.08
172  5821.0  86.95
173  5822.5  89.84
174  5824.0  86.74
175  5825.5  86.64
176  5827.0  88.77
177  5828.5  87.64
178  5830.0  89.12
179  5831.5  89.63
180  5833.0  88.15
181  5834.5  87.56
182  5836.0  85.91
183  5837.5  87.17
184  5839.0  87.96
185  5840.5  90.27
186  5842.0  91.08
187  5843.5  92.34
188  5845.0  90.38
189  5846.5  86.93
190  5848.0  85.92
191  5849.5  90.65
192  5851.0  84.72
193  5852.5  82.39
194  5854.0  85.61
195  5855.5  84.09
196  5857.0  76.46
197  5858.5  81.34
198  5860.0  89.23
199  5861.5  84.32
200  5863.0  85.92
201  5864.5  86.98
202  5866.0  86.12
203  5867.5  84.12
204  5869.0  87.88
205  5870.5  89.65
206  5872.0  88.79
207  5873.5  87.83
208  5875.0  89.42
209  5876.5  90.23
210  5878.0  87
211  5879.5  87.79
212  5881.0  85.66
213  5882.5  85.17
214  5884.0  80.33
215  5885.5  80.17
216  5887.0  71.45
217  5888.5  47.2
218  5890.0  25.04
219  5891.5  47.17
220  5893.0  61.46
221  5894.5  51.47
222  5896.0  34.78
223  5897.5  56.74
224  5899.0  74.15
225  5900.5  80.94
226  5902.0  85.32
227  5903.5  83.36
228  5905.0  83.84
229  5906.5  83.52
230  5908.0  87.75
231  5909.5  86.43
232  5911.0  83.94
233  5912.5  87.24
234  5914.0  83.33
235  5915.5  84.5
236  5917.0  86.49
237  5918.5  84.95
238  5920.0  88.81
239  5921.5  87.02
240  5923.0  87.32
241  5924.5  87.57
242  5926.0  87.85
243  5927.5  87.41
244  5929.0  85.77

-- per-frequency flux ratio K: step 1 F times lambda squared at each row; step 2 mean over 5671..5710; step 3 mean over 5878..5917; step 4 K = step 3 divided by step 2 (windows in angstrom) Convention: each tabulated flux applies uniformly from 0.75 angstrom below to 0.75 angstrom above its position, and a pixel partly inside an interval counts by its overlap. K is 0.94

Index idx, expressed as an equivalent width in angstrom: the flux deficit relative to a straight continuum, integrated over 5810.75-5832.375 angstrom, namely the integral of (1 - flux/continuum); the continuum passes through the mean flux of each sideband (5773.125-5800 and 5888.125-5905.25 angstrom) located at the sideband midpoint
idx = -3.2 angstrom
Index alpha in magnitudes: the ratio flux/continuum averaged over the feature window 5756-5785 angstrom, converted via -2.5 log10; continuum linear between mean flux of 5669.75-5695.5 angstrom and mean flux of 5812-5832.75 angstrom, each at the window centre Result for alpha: 0.013 mag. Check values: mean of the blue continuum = 84.7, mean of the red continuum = 88.2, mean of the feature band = 85.8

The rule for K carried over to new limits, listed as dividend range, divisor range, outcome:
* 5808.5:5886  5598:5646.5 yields 1.14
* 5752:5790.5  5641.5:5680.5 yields 1.05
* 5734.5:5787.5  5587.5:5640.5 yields 1.11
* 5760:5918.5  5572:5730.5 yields 1.08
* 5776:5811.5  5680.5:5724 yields 1.07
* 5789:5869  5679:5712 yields 1.11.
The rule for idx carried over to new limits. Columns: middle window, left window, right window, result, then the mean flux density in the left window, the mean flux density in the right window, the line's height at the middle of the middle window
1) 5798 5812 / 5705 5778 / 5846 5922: -1.17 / 85.9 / 79.6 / 83.1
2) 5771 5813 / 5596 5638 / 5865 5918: -3.83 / 82.6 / 77.1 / 79.1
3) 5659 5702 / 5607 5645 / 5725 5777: 0.44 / 83.6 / 86.8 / 85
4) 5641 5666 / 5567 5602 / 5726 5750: -0.51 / 77.7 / 86.8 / 81.8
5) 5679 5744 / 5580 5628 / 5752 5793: -0.98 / 79.9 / 85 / 83.2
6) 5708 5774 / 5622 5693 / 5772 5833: -0.18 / 84.3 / 87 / 85.8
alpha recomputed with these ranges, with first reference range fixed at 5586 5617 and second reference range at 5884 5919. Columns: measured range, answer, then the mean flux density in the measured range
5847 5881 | -0.18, 86.2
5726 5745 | -0.14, 86.5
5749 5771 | -0.16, 86.8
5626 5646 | -0.10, 85.3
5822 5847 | -0.20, 88.6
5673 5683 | -0.12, 86.3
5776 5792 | -0.11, 82.9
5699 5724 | -0.09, 83.2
